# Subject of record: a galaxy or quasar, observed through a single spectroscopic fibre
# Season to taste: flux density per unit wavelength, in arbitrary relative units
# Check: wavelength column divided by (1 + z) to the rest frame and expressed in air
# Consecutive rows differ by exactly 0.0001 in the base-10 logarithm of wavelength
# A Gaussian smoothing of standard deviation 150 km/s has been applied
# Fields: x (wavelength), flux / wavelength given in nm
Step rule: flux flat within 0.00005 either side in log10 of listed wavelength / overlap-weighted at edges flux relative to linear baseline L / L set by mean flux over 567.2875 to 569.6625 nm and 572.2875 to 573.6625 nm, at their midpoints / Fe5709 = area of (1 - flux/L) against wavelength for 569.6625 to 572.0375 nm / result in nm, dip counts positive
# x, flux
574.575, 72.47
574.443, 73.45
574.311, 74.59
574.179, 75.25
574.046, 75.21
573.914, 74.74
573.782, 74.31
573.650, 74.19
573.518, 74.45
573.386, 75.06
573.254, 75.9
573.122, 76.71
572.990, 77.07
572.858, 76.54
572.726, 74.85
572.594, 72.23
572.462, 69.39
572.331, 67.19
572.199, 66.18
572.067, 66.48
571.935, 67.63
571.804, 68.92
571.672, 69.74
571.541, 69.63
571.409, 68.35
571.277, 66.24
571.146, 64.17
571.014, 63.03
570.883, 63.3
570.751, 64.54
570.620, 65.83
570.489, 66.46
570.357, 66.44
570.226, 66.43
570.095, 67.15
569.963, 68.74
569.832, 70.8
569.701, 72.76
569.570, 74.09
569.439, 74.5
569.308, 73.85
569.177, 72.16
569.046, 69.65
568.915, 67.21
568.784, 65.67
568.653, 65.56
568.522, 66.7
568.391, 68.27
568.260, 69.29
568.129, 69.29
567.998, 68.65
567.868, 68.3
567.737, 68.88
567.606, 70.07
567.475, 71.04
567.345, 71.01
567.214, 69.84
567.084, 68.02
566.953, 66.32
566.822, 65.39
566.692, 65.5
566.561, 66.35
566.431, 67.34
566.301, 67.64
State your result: 0.16 nm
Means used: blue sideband 69.7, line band 67.2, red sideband 74.1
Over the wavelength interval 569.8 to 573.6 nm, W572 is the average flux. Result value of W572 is 69.3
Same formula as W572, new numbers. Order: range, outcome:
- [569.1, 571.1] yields 68.6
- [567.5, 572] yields 68.3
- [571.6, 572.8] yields 69.3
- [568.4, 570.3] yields 69.6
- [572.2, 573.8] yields 73.7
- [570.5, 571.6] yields 65.6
